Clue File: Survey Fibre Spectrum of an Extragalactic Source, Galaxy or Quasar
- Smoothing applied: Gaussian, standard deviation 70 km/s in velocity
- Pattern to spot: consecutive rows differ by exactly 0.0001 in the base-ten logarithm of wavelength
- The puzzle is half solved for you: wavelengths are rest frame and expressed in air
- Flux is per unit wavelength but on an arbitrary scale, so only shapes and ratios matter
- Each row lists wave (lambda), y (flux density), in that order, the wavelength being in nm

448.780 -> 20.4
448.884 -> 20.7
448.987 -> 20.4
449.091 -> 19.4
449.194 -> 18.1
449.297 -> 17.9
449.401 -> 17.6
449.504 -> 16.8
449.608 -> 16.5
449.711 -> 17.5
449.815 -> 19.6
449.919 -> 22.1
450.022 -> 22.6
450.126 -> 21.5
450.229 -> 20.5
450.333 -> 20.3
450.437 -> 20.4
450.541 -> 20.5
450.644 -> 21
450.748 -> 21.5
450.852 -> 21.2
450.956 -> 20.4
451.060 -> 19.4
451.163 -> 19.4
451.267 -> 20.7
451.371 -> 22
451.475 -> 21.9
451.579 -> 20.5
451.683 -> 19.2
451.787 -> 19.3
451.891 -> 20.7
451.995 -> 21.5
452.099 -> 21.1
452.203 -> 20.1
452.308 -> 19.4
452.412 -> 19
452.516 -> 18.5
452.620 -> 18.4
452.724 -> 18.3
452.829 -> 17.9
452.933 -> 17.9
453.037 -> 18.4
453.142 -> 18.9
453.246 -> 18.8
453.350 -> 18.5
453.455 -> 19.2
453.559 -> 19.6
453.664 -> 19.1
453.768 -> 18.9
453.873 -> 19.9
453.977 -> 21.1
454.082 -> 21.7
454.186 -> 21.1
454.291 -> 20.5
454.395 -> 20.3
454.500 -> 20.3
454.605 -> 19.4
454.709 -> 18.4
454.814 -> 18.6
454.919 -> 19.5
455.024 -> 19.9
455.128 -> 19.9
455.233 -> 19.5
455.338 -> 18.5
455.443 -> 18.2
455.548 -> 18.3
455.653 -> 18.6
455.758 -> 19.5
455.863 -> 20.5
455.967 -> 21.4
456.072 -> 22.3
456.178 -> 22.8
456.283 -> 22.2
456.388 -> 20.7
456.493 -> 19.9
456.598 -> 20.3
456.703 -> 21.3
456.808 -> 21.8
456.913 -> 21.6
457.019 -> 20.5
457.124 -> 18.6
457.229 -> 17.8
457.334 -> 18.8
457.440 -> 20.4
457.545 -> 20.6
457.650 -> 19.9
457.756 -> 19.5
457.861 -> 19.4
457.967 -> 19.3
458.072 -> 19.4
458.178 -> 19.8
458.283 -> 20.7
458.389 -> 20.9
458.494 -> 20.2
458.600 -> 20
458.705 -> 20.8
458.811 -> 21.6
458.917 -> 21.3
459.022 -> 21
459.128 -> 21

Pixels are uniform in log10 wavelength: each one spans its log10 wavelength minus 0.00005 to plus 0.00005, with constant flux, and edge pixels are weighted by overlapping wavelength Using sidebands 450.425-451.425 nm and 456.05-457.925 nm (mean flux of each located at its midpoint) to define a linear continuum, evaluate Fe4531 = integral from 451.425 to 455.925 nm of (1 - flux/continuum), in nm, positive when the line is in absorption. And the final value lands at 0.23 nm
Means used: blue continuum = 20.7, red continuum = 20.4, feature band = 19.5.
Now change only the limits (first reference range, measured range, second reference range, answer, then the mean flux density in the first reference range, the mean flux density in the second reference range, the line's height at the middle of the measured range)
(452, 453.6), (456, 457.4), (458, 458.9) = -0.05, 19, 20.4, 20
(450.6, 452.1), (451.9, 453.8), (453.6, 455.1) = 0.11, 20.6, 19.9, 20.3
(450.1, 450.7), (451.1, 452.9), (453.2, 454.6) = 0.04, 20.7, 19.9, 20.3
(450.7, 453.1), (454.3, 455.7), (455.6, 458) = 0.06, 19.8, 20.3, 20.2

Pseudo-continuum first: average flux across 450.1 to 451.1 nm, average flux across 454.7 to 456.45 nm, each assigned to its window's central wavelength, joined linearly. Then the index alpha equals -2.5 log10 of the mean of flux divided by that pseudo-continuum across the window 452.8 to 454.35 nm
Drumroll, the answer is 0.04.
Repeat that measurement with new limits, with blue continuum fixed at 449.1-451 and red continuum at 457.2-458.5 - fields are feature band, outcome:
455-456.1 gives 0.007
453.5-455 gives -0.006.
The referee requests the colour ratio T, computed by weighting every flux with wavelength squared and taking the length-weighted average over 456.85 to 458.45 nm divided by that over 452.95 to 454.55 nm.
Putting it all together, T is 1.0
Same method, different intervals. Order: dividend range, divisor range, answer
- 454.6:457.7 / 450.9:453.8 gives 1.04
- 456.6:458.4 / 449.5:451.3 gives 1.02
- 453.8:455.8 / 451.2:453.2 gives 1.01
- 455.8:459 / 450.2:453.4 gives 1.06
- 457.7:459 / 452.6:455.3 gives 1.07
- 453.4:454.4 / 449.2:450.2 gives 1.07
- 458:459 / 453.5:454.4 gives 1.03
